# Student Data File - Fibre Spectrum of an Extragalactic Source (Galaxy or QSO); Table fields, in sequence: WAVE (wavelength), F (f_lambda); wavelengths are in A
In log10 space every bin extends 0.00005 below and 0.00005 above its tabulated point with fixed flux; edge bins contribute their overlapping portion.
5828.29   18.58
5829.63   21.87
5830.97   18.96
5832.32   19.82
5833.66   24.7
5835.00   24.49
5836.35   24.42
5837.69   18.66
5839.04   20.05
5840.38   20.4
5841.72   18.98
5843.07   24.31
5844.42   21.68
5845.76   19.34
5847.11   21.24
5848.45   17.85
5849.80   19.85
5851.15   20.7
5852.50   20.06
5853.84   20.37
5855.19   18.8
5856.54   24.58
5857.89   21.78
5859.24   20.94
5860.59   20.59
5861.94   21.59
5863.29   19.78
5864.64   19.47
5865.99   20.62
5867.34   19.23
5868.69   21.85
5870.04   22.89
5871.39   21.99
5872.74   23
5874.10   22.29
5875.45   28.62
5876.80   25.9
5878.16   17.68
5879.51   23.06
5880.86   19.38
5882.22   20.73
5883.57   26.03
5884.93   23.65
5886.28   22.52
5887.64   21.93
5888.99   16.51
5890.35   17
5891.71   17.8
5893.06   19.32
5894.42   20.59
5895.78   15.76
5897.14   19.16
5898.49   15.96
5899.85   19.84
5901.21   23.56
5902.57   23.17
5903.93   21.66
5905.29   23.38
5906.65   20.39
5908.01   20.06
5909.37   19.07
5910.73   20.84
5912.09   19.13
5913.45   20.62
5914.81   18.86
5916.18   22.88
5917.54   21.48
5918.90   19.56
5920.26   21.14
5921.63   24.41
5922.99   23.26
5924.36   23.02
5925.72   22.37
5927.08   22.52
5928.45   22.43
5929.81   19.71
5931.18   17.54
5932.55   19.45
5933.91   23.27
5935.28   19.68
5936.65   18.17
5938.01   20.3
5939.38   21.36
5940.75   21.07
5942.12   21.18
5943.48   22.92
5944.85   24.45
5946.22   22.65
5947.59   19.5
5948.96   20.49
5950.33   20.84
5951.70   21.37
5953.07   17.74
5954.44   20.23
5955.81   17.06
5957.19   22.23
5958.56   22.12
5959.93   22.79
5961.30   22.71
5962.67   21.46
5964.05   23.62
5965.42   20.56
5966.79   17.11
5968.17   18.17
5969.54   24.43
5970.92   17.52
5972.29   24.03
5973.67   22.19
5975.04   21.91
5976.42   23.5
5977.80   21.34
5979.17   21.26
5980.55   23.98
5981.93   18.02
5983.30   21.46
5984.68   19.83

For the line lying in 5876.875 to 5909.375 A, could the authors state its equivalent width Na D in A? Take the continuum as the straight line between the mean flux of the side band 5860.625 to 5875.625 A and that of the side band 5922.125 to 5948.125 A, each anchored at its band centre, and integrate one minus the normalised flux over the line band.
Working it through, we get 1.6 A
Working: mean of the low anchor 21.7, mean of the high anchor 21.3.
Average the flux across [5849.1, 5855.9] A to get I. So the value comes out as 20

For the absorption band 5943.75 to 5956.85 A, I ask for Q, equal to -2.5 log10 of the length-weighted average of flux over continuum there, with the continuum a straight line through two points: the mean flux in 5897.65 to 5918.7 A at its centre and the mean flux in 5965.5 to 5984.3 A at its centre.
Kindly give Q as 0.019 mag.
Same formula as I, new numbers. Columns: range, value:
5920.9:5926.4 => 23.2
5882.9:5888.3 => 23.5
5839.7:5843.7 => 21.2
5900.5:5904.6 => 22.8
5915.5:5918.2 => 22.2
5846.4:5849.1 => 19.6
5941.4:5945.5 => 22.9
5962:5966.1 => 21.9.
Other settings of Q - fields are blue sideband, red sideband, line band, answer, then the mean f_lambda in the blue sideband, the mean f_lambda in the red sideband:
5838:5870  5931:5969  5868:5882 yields -0.10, 20.6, 20.8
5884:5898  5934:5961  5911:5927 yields -0.07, 19.5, 20.9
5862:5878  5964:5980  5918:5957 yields 0.03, 22.2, 21.2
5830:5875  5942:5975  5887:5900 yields 0.15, 21.1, 21.2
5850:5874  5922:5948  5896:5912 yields 0.04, 21.1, 21.4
